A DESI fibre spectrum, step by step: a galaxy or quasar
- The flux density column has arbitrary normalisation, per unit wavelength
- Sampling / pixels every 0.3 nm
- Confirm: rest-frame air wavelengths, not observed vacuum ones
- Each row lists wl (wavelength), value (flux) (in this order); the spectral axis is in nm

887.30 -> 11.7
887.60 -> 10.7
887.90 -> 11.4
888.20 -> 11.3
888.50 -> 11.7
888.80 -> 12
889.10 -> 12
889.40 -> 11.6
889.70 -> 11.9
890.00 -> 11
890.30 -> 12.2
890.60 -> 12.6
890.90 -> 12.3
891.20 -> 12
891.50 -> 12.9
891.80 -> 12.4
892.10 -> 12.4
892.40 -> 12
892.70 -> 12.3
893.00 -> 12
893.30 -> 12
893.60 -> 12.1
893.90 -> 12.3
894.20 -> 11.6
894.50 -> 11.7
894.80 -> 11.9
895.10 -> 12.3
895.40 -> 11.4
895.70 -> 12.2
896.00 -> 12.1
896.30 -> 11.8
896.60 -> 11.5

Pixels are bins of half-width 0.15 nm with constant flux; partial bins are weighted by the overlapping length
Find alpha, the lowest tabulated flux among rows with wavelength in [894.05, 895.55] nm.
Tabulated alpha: 11.4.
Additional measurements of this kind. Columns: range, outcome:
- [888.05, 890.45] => 11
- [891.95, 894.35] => 11.6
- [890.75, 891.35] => 12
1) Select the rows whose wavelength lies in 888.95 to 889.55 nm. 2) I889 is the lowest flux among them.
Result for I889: 11.6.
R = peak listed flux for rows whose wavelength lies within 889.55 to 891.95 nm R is 12.9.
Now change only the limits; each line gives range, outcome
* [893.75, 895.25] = 12.3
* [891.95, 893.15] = 12.4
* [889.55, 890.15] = 11.9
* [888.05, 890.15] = 12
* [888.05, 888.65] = 11.7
